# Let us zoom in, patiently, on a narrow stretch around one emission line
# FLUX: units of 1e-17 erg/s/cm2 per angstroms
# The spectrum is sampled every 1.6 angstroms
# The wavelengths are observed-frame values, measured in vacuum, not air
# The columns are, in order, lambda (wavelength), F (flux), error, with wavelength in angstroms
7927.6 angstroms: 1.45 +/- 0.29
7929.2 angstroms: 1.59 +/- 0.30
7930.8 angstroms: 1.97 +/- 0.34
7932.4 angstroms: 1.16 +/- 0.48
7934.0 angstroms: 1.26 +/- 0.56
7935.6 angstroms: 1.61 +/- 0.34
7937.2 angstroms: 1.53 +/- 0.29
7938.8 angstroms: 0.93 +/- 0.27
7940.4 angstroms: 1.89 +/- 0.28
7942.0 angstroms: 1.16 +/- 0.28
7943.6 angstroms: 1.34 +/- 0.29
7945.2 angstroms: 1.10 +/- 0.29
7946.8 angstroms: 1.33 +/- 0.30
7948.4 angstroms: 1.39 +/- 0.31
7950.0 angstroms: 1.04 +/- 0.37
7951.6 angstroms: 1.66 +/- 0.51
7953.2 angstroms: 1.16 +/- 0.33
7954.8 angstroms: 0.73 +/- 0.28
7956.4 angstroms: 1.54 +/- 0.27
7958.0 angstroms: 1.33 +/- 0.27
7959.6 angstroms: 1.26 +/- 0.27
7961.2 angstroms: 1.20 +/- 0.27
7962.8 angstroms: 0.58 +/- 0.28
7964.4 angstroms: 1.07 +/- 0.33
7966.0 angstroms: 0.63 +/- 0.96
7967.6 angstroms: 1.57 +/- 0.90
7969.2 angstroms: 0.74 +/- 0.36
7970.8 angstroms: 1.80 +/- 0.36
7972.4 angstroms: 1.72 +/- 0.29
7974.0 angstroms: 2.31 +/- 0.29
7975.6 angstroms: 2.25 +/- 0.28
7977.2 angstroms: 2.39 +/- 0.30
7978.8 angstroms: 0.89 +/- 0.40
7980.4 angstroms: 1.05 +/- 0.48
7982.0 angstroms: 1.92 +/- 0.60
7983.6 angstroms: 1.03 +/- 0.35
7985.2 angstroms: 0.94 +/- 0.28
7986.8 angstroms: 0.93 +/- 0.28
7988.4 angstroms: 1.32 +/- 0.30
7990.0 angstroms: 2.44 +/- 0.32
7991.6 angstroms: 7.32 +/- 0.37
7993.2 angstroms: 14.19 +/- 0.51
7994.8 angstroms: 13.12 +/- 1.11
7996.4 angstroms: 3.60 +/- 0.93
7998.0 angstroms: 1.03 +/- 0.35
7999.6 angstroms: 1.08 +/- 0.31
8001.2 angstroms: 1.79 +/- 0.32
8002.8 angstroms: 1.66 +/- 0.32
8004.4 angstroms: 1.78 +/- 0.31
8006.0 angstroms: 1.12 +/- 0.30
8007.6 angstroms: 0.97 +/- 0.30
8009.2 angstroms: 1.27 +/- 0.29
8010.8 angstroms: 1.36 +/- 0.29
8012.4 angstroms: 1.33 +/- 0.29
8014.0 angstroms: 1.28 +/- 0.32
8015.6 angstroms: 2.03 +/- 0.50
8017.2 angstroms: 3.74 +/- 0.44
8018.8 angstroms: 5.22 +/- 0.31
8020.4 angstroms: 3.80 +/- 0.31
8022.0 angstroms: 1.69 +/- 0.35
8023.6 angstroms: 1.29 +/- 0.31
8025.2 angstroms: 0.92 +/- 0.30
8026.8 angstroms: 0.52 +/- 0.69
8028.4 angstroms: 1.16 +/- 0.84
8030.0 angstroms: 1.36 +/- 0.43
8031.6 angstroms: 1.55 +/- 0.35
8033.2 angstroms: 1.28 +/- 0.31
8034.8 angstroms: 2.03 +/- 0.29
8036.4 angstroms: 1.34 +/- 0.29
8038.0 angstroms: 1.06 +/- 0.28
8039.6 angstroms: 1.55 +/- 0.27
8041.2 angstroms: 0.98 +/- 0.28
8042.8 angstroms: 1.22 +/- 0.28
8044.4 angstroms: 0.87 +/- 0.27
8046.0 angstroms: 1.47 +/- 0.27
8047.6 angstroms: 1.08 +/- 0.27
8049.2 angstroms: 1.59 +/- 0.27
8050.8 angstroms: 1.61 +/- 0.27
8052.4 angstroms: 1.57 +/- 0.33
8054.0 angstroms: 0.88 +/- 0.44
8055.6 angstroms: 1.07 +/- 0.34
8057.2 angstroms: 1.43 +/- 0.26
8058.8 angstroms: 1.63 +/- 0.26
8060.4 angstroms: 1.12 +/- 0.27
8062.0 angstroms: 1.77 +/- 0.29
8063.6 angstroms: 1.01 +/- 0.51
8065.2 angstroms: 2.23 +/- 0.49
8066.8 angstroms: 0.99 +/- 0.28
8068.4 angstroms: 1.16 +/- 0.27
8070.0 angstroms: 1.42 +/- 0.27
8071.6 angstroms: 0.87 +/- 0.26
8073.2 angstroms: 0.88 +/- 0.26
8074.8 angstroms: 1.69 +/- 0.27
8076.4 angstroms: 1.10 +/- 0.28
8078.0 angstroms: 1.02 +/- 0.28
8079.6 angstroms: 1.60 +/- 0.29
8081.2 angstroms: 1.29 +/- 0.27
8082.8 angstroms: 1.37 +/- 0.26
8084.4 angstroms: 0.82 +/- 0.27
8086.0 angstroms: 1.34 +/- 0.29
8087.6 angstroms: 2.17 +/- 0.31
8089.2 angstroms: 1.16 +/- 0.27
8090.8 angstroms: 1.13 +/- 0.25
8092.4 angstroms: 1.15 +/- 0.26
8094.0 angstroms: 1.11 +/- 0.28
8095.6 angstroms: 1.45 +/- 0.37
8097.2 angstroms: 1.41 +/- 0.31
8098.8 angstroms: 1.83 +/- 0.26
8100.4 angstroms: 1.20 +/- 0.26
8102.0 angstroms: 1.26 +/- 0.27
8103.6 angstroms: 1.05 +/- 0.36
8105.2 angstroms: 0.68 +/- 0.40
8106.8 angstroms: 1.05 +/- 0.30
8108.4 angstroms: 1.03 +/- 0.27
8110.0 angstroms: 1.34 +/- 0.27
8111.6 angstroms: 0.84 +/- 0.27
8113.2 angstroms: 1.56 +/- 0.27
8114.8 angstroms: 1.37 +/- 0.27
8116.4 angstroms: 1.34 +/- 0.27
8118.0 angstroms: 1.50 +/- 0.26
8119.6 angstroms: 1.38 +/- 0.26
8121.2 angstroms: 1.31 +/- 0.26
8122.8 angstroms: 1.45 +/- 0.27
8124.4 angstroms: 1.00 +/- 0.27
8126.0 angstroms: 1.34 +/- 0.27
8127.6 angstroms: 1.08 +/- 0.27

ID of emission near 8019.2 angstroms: [N II]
